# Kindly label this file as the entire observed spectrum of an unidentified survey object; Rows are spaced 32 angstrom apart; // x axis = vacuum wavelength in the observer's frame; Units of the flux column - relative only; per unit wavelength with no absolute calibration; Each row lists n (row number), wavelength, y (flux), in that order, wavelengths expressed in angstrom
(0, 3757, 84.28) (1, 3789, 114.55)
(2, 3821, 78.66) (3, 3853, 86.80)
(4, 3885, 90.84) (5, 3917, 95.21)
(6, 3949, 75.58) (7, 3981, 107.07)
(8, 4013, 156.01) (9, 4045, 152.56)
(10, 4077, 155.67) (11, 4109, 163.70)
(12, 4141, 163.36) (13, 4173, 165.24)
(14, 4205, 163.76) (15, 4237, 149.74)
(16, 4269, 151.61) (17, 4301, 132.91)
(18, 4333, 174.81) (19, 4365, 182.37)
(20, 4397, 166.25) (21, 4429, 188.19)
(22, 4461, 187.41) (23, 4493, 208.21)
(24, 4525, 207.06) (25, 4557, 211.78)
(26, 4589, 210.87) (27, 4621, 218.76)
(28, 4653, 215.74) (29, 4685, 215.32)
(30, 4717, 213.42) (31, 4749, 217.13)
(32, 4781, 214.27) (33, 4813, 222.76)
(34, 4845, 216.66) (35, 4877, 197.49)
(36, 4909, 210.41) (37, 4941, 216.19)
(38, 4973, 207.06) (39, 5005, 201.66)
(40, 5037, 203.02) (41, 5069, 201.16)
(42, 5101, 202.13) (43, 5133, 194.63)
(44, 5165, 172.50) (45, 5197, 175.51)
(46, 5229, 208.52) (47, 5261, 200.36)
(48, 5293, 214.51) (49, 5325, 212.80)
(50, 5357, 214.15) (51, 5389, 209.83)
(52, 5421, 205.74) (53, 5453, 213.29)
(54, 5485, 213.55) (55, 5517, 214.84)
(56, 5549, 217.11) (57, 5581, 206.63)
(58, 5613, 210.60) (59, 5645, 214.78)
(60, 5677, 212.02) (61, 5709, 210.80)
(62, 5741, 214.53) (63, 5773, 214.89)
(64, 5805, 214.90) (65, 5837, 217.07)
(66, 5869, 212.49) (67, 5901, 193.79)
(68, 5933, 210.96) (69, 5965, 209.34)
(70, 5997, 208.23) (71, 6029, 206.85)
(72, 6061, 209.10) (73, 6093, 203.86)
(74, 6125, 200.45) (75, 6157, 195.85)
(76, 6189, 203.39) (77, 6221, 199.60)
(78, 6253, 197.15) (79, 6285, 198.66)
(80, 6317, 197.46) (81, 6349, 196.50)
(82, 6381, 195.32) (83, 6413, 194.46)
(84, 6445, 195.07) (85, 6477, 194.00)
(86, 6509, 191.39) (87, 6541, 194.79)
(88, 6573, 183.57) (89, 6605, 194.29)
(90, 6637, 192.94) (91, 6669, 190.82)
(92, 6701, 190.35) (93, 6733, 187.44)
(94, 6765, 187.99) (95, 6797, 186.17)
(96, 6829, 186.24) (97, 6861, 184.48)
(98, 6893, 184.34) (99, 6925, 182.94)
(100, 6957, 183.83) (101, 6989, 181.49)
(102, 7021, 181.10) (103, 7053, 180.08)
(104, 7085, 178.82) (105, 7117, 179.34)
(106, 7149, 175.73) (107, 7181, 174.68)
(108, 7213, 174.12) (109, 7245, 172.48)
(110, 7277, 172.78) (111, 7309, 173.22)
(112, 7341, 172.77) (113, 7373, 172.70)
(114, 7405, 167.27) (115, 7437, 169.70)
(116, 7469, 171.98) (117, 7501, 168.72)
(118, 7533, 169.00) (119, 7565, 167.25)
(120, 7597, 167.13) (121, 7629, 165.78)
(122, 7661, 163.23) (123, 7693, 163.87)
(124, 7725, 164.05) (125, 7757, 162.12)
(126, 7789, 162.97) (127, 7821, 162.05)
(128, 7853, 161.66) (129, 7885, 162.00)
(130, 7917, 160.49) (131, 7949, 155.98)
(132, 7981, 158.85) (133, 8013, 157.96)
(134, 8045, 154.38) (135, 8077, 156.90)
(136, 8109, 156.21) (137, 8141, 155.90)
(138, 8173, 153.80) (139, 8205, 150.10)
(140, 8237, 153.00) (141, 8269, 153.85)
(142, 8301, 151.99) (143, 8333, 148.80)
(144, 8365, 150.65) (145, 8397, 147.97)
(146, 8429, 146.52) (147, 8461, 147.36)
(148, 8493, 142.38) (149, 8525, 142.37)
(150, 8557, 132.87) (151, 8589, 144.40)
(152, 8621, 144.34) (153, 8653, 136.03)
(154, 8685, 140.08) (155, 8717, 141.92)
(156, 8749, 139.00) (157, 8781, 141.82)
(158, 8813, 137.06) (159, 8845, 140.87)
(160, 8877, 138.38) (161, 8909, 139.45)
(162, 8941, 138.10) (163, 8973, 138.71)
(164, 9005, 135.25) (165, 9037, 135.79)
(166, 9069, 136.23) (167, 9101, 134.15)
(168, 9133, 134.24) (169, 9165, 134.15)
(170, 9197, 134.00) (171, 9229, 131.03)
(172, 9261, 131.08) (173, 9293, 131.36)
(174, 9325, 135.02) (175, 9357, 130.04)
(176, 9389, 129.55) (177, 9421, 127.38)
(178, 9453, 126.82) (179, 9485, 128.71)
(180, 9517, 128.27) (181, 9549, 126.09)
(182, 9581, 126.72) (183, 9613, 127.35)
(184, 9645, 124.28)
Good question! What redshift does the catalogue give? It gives 0.000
